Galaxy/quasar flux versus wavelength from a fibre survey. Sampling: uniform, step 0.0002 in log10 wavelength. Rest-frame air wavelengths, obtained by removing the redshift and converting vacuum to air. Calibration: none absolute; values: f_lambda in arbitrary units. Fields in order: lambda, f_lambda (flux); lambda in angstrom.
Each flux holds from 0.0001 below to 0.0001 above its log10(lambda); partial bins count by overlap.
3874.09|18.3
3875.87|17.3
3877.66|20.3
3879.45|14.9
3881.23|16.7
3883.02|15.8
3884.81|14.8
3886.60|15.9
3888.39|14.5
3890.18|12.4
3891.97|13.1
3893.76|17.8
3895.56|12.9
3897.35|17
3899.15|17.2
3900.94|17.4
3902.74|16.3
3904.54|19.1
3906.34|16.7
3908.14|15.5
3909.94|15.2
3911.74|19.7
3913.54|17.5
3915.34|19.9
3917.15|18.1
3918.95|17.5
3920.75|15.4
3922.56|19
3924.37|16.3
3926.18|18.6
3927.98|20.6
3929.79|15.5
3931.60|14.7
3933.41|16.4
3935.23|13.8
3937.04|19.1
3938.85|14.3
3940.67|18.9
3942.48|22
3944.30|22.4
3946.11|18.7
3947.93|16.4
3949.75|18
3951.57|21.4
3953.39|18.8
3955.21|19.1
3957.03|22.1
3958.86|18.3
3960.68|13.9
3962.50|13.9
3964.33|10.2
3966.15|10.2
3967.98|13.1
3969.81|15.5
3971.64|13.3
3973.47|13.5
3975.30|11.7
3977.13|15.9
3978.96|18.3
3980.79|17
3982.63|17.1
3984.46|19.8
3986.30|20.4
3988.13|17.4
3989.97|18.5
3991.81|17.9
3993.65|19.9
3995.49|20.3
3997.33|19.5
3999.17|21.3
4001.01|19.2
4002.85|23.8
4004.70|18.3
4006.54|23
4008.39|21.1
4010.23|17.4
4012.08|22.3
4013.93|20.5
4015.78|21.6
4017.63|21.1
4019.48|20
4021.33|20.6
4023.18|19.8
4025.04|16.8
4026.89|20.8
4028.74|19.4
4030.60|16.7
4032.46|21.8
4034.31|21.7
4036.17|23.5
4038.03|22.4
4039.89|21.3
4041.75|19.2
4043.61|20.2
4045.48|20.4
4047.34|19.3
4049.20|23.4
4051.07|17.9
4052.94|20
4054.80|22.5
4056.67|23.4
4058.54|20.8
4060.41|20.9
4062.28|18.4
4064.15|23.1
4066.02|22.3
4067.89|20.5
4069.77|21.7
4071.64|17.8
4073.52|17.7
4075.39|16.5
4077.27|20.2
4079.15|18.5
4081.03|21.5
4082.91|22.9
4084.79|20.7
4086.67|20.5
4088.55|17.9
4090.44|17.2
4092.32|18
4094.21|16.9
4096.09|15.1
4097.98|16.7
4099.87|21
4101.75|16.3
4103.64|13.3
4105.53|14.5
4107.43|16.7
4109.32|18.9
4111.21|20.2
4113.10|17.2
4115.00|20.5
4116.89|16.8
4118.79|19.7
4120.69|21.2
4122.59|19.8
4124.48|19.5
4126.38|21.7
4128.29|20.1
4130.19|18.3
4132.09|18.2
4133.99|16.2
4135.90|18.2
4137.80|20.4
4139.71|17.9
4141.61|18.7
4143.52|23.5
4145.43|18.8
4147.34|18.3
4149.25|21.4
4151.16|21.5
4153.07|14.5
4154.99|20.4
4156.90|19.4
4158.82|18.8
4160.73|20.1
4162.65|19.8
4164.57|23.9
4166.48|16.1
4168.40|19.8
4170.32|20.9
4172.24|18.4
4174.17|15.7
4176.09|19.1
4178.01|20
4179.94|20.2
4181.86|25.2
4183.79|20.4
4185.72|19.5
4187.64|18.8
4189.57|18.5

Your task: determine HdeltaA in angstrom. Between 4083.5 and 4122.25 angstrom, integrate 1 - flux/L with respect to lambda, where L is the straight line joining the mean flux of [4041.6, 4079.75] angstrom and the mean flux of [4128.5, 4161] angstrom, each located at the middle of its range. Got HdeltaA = 3.2 angstrom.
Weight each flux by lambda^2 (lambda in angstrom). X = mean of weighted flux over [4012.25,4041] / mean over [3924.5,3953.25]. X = 1.2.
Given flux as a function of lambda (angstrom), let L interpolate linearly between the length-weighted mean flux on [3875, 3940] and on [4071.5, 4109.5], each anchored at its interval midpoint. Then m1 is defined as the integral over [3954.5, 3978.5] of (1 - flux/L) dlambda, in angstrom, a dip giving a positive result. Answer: 3.3 angstrom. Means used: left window 16.6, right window 18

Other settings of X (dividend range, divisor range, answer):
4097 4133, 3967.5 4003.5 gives 1.11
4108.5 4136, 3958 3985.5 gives 1.39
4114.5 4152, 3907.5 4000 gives 1.23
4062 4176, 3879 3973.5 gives 1.26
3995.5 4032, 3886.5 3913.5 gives 1.33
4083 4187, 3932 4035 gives 1.12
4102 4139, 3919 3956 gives 1.12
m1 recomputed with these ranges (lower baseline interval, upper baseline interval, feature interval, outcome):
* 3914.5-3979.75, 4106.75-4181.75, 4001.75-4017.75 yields -3.08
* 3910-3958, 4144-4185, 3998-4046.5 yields -4.59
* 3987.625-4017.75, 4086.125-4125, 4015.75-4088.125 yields -4.96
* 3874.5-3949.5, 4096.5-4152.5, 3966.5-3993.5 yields 1.84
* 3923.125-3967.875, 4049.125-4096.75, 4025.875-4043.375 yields -1.56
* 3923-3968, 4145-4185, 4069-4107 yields 1.15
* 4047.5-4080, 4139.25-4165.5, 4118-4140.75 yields 0.78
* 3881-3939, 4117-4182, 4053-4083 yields -3.24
